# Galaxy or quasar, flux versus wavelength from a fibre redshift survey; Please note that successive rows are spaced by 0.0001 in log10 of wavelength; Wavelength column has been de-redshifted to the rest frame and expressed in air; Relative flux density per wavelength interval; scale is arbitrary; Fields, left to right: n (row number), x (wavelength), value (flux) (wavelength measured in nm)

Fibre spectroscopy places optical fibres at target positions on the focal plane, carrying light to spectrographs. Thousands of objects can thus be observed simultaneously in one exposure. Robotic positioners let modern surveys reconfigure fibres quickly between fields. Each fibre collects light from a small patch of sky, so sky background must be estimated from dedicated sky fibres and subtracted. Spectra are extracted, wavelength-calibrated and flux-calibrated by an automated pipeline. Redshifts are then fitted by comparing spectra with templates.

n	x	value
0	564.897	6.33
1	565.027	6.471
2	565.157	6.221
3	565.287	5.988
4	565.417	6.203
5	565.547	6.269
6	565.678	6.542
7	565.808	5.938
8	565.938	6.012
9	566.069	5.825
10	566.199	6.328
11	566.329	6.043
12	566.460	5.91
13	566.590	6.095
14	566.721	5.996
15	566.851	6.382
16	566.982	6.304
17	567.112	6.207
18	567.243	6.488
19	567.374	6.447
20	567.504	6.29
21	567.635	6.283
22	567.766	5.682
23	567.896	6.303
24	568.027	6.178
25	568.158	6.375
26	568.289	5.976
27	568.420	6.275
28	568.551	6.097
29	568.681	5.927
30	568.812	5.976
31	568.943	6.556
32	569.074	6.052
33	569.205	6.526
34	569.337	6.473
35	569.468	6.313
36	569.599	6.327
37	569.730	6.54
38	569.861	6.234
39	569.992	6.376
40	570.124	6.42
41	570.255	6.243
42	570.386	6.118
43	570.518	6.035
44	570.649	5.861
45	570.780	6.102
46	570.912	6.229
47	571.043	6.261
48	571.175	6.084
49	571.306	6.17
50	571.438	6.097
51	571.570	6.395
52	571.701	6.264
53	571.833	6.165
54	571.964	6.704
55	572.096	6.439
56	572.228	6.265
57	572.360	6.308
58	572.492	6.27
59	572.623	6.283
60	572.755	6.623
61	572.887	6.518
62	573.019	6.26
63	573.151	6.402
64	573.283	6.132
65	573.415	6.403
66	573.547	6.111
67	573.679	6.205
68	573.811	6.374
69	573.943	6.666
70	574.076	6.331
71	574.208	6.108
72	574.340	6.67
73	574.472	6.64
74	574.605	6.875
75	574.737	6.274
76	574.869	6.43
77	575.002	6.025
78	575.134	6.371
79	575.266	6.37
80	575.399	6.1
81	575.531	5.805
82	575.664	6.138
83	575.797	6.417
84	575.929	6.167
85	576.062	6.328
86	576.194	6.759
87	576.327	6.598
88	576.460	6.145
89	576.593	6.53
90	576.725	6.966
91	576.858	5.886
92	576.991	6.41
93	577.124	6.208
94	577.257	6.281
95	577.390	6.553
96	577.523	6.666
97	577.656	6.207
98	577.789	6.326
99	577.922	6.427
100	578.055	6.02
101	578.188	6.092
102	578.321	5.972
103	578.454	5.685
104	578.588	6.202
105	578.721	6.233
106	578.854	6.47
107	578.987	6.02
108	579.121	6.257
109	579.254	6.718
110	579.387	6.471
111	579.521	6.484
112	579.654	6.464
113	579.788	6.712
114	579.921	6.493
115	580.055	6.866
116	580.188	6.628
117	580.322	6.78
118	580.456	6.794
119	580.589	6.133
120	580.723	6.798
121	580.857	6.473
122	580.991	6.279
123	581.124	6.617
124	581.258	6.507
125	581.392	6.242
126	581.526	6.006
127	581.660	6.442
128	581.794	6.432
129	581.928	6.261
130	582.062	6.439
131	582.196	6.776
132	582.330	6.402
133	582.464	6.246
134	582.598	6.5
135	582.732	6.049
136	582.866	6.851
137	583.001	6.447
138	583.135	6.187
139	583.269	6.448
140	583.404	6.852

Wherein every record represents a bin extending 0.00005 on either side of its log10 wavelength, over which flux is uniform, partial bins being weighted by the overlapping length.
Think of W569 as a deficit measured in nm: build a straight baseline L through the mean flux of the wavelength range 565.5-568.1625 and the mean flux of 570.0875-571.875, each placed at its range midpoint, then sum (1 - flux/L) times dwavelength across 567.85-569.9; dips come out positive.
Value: -0.03 nm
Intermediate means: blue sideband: 6.18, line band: 6.26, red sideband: 6.17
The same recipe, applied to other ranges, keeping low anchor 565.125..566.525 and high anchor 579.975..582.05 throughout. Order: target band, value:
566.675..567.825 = -0.017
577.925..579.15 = 0.058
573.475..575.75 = 0.001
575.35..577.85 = 0.012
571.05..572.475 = -0.007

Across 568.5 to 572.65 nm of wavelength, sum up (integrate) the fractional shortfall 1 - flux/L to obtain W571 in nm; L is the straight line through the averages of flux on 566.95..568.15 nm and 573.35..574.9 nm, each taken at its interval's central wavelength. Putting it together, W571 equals 0.05 nm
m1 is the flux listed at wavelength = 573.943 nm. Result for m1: 6.666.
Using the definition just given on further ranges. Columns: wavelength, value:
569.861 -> 6.234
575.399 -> 6.1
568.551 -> 6.097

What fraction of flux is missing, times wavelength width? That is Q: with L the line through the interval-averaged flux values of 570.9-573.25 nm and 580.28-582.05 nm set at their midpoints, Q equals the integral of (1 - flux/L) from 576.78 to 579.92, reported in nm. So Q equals 0.049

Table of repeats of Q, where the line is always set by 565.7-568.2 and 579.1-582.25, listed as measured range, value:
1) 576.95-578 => 0.008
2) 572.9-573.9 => 0.005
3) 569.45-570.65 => -0.004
